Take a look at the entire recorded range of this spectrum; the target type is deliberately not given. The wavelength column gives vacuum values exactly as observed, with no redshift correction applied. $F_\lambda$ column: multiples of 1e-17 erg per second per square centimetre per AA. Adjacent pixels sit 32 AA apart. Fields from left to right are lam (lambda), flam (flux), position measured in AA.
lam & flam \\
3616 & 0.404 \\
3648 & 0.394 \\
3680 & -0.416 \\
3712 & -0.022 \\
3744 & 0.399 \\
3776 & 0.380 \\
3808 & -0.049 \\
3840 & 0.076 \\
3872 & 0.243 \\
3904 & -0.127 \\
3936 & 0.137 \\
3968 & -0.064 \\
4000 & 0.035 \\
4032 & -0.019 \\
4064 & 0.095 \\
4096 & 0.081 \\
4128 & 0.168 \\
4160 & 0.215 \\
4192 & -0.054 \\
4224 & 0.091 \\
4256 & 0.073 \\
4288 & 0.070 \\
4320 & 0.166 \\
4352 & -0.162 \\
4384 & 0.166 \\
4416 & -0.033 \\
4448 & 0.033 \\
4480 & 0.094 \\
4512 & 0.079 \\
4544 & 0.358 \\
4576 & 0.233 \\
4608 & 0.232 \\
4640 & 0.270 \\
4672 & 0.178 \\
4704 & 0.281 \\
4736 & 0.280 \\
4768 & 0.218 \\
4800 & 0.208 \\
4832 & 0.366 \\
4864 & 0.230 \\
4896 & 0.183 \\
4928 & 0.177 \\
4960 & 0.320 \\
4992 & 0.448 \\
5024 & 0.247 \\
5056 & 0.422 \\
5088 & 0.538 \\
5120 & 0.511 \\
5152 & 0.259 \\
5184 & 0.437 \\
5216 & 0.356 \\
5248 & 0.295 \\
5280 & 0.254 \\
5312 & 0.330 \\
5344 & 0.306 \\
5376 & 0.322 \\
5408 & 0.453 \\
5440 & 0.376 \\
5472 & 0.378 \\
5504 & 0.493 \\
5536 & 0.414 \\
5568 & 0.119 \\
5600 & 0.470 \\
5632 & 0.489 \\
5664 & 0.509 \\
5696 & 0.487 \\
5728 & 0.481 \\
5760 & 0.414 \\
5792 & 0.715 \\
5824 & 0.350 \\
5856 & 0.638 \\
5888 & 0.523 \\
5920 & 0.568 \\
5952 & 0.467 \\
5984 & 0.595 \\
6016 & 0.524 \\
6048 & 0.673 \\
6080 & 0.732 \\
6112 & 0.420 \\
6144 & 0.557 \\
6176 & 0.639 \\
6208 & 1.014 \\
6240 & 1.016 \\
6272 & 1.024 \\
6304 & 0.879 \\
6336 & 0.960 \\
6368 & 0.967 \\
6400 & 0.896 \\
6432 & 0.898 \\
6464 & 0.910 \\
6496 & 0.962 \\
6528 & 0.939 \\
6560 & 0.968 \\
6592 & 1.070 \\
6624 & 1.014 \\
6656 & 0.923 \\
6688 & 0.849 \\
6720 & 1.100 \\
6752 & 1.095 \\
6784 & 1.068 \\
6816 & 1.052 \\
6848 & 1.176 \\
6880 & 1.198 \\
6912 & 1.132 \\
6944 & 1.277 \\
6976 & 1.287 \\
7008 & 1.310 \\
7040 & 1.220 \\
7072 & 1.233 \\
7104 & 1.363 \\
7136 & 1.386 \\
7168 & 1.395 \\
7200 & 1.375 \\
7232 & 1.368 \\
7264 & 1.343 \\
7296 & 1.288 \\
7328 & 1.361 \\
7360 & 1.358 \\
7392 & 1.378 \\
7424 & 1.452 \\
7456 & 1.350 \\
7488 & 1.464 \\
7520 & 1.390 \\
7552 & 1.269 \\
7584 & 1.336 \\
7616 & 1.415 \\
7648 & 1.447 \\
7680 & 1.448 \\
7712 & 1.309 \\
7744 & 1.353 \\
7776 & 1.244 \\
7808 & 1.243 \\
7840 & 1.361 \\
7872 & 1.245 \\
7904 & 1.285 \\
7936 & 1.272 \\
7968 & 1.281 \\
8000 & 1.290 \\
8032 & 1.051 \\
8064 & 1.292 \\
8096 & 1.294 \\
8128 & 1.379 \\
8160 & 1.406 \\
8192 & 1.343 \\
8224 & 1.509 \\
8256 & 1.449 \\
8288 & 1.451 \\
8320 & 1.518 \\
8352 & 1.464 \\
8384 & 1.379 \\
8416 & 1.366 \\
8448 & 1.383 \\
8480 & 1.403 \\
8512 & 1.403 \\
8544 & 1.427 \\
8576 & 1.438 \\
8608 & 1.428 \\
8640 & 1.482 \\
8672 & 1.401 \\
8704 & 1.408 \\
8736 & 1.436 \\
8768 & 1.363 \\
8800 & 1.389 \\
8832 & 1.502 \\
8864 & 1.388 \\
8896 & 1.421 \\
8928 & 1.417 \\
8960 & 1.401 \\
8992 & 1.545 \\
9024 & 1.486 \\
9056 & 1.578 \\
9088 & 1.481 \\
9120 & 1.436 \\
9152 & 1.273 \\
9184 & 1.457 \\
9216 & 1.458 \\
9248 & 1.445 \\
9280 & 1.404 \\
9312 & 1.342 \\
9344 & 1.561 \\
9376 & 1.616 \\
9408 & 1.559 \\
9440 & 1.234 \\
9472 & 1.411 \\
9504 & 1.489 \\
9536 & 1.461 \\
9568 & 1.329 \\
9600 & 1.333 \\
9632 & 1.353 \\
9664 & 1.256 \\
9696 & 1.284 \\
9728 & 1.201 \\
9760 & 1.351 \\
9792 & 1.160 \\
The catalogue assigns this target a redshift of 0.55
